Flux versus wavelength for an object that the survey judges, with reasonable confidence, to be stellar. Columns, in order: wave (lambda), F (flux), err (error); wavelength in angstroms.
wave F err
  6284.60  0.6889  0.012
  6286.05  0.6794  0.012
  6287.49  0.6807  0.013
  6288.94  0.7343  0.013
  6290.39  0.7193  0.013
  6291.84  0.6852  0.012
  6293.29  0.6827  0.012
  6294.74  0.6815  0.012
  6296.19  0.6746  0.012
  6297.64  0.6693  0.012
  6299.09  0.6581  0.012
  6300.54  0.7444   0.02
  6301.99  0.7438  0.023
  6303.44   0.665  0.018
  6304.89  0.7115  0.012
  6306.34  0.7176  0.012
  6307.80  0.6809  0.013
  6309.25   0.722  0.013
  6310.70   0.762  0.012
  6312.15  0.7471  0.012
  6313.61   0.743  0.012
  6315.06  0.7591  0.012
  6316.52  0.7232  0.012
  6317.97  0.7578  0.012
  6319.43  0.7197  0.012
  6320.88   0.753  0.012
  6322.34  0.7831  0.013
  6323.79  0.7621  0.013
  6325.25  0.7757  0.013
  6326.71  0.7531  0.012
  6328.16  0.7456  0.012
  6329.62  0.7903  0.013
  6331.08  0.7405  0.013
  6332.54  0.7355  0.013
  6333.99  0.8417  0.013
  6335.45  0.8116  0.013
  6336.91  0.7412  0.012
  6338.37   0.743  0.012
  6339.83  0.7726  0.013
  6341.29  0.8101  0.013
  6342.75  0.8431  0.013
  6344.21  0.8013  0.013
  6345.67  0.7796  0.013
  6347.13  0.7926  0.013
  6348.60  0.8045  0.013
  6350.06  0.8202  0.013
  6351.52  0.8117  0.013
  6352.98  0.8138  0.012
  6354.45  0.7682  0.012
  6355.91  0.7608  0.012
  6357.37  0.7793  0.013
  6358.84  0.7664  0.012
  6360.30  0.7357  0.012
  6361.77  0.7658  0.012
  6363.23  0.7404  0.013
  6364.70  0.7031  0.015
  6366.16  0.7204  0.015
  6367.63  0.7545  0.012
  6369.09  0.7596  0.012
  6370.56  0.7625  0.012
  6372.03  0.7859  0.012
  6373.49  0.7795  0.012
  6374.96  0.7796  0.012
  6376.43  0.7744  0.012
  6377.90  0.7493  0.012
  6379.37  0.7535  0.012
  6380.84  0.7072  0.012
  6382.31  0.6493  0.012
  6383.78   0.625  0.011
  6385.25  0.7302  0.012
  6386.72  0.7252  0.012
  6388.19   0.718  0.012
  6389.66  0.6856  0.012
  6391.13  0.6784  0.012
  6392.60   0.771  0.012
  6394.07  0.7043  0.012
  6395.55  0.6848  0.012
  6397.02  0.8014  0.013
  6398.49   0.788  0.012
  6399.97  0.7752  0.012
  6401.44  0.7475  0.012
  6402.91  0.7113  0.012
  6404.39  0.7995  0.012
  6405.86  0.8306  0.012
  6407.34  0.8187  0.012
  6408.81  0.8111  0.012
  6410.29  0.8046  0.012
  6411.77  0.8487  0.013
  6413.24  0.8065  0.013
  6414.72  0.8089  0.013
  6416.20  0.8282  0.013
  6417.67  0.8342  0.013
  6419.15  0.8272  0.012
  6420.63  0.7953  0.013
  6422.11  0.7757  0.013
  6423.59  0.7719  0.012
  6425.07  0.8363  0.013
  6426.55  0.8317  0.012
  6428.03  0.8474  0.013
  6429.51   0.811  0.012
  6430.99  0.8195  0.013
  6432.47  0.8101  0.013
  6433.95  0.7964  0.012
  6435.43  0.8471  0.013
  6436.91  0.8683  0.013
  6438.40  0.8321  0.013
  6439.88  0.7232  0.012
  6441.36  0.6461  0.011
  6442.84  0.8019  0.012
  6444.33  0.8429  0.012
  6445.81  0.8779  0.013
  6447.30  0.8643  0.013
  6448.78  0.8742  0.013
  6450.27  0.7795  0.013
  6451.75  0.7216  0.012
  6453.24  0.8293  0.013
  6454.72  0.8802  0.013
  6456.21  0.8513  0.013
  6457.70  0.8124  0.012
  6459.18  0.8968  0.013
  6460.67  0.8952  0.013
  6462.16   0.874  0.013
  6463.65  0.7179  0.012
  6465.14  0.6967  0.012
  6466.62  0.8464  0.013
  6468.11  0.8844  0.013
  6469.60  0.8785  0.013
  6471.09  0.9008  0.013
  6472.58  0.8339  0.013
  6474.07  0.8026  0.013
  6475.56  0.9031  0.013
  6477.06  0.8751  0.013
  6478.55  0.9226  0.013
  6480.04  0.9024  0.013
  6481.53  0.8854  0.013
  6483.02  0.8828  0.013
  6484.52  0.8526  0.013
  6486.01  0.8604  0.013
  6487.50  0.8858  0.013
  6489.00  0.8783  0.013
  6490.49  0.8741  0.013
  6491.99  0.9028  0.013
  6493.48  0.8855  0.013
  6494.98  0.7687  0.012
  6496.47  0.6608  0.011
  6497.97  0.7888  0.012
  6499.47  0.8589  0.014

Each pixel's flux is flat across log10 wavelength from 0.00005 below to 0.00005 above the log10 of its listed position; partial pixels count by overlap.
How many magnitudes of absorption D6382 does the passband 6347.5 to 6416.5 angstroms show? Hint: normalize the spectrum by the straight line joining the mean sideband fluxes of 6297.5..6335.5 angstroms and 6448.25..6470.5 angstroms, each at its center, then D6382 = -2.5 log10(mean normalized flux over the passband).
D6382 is 0.03 mag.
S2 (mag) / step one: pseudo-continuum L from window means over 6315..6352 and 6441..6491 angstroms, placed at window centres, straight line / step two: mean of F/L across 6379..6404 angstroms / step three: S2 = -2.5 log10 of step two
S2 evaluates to 0.12 mag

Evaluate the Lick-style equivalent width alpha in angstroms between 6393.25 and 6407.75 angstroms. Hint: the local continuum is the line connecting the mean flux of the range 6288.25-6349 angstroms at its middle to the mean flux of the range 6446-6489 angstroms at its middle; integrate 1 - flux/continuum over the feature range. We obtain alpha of 0.7 angstroms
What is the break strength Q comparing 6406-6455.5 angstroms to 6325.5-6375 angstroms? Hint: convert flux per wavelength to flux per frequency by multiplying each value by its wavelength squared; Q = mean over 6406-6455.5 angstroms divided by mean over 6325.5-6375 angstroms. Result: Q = 1.1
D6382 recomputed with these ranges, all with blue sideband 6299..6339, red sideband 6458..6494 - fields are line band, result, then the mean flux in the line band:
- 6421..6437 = 0.01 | 0.817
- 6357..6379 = 0.04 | 0.757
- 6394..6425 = 0.03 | 0.792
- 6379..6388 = 0.14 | 0.697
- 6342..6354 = -0.05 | 0.807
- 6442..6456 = 0.02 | 0.83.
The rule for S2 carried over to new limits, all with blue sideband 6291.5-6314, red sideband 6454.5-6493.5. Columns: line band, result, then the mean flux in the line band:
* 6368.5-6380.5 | 0.01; 0.766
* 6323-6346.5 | -0.06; 0.778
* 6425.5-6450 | 0.01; 0.818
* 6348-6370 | -0.01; 0.767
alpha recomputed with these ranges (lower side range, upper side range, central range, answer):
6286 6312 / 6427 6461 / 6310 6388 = -1.8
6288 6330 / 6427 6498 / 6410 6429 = -0.3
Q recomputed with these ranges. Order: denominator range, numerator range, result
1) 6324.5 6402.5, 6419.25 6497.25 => 1.13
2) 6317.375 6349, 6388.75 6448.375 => 1.05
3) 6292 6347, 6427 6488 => 1.17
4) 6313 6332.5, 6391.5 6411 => 1.05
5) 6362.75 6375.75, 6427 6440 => 1.11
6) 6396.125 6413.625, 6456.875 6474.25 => 1.08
